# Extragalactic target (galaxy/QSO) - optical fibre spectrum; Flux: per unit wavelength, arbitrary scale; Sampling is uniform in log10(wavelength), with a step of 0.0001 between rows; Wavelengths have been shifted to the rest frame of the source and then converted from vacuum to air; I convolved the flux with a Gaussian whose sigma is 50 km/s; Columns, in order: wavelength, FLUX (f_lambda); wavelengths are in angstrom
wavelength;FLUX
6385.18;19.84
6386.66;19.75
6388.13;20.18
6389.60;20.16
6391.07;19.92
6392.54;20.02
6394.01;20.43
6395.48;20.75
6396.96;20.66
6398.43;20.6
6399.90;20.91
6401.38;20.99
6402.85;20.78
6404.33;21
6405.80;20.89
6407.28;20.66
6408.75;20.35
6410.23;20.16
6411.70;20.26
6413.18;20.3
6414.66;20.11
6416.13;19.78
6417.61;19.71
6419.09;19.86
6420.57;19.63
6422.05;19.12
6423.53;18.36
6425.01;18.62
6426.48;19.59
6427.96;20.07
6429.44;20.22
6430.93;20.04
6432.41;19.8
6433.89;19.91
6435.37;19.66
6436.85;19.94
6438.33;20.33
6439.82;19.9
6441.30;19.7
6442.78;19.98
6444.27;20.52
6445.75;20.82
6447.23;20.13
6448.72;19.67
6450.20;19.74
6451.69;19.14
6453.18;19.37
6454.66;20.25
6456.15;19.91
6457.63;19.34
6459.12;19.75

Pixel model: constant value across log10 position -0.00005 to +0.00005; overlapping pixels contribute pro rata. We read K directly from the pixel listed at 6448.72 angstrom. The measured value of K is 19.67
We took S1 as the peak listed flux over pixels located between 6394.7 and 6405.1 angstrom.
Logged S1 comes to 21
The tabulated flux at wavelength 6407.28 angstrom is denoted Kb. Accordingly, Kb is 20.66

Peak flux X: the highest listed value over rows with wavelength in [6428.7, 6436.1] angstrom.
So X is 20.22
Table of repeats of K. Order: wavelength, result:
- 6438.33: 20.33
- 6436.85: 19.94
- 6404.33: 21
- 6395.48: 20.75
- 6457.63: 19.34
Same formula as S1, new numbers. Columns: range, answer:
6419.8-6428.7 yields 20.07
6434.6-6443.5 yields 20.33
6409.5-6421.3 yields 20.3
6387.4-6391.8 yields 20.18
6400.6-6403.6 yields 20.99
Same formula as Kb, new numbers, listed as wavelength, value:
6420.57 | 19.63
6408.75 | 20.35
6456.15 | 19.91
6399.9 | 20.91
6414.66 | 20.11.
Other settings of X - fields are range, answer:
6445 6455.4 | 20.82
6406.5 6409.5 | 20.66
